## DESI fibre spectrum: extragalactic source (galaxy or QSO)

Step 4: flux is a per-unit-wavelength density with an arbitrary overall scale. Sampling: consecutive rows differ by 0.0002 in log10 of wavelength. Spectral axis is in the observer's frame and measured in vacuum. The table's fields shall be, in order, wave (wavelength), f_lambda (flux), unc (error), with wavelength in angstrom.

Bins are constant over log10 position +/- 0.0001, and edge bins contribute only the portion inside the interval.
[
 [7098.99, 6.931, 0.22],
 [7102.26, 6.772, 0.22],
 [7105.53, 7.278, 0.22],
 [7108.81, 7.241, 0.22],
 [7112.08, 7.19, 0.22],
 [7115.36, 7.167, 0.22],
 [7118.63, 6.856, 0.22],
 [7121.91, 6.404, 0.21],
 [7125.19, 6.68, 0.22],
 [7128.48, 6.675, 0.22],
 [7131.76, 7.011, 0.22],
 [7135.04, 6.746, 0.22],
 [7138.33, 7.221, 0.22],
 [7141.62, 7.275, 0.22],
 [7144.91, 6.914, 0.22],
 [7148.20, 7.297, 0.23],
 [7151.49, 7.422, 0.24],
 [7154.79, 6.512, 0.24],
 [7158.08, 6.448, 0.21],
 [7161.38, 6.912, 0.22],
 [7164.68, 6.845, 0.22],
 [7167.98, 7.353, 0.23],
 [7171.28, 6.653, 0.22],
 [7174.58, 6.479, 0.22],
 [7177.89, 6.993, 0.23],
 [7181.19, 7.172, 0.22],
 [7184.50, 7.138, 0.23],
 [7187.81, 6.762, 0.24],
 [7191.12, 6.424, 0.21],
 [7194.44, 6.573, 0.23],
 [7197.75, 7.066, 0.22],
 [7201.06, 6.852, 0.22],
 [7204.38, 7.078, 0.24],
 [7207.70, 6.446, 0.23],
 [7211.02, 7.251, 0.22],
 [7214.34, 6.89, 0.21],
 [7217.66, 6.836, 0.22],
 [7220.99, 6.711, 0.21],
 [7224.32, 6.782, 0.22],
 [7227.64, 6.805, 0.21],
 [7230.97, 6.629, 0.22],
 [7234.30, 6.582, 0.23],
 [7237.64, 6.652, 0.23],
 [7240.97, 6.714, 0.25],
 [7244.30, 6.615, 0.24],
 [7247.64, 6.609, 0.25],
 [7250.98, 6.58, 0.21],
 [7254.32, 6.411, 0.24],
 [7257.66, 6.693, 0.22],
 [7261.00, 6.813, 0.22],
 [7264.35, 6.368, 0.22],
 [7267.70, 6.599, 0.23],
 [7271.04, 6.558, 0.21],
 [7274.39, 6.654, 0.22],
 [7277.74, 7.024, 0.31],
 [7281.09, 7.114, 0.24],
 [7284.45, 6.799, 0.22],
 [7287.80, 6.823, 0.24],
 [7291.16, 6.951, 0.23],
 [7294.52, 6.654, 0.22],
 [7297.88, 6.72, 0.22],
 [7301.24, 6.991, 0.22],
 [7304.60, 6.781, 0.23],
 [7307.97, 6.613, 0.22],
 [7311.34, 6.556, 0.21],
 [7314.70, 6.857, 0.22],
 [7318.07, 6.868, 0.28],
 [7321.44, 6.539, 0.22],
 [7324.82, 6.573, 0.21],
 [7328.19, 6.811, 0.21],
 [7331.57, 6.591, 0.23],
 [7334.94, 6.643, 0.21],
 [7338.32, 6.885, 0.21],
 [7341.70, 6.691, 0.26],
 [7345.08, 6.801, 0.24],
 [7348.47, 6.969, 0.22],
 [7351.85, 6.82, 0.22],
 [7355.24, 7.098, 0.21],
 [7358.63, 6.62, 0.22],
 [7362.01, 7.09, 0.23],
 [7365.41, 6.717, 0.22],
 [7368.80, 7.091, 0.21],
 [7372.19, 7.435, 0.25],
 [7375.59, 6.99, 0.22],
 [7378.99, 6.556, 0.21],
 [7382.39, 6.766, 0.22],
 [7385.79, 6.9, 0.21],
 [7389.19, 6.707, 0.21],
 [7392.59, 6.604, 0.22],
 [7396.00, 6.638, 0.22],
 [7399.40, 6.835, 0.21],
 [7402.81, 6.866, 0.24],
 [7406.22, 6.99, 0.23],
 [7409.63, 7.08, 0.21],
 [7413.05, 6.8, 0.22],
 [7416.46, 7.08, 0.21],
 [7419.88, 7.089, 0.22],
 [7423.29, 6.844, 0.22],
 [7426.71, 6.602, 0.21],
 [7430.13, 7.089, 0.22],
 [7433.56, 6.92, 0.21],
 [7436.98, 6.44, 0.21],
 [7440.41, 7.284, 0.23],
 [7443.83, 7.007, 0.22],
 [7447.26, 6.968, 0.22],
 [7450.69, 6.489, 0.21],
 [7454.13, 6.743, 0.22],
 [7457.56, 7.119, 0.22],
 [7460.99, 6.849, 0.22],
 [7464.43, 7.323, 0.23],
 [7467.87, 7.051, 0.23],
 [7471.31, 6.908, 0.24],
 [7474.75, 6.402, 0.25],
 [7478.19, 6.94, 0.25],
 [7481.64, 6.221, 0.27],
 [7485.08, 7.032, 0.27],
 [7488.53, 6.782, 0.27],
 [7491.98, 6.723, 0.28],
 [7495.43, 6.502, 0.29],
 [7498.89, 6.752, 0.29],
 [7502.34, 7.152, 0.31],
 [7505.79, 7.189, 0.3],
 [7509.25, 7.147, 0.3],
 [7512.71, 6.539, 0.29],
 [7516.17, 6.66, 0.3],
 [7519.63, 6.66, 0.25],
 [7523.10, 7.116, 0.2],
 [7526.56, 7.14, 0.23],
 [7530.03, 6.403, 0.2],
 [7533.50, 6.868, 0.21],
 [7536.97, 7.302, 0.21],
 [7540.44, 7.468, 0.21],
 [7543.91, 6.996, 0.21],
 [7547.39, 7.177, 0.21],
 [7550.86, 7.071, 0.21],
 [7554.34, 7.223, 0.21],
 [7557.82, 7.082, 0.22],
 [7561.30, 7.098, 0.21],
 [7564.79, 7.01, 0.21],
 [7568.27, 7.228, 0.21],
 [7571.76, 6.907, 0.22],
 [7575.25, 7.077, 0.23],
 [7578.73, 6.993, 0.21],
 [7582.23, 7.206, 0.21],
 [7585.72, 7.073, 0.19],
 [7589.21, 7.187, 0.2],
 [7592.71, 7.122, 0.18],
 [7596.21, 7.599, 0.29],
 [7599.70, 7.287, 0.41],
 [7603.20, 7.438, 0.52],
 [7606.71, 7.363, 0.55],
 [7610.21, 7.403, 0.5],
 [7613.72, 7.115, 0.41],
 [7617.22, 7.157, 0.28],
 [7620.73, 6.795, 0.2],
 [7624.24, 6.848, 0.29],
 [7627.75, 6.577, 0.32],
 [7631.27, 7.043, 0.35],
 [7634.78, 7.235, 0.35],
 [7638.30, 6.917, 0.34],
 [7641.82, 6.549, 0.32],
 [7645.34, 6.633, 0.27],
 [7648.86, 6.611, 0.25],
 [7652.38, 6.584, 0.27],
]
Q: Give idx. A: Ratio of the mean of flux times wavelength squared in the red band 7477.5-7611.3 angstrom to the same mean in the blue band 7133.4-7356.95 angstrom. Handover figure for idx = 1.12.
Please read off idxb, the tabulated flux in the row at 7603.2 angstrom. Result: 7.438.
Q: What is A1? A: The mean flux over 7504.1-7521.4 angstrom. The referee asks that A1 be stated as 6.84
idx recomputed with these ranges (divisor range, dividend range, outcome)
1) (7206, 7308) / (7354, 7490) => 1.07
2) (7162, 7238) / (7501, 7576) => 1.13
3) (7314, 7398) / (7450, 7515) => 1.04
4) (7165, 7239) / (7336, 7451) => 1.06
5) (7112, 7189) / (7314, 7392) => 1.04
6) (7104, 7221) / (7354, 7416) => 1.06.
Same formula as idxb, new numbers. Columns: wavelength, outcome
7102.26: 6.772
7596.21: 7.599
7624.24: 6.848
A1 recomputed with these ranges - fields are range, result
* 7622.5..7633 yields 6.82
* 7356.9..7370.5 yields 6.88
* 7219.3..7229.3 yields 6.77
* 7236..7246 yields 6.66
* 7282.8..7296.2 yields 6.81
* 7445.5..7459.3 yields 6.83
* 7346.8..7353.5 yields 6.9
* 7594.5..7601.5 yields 7.45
